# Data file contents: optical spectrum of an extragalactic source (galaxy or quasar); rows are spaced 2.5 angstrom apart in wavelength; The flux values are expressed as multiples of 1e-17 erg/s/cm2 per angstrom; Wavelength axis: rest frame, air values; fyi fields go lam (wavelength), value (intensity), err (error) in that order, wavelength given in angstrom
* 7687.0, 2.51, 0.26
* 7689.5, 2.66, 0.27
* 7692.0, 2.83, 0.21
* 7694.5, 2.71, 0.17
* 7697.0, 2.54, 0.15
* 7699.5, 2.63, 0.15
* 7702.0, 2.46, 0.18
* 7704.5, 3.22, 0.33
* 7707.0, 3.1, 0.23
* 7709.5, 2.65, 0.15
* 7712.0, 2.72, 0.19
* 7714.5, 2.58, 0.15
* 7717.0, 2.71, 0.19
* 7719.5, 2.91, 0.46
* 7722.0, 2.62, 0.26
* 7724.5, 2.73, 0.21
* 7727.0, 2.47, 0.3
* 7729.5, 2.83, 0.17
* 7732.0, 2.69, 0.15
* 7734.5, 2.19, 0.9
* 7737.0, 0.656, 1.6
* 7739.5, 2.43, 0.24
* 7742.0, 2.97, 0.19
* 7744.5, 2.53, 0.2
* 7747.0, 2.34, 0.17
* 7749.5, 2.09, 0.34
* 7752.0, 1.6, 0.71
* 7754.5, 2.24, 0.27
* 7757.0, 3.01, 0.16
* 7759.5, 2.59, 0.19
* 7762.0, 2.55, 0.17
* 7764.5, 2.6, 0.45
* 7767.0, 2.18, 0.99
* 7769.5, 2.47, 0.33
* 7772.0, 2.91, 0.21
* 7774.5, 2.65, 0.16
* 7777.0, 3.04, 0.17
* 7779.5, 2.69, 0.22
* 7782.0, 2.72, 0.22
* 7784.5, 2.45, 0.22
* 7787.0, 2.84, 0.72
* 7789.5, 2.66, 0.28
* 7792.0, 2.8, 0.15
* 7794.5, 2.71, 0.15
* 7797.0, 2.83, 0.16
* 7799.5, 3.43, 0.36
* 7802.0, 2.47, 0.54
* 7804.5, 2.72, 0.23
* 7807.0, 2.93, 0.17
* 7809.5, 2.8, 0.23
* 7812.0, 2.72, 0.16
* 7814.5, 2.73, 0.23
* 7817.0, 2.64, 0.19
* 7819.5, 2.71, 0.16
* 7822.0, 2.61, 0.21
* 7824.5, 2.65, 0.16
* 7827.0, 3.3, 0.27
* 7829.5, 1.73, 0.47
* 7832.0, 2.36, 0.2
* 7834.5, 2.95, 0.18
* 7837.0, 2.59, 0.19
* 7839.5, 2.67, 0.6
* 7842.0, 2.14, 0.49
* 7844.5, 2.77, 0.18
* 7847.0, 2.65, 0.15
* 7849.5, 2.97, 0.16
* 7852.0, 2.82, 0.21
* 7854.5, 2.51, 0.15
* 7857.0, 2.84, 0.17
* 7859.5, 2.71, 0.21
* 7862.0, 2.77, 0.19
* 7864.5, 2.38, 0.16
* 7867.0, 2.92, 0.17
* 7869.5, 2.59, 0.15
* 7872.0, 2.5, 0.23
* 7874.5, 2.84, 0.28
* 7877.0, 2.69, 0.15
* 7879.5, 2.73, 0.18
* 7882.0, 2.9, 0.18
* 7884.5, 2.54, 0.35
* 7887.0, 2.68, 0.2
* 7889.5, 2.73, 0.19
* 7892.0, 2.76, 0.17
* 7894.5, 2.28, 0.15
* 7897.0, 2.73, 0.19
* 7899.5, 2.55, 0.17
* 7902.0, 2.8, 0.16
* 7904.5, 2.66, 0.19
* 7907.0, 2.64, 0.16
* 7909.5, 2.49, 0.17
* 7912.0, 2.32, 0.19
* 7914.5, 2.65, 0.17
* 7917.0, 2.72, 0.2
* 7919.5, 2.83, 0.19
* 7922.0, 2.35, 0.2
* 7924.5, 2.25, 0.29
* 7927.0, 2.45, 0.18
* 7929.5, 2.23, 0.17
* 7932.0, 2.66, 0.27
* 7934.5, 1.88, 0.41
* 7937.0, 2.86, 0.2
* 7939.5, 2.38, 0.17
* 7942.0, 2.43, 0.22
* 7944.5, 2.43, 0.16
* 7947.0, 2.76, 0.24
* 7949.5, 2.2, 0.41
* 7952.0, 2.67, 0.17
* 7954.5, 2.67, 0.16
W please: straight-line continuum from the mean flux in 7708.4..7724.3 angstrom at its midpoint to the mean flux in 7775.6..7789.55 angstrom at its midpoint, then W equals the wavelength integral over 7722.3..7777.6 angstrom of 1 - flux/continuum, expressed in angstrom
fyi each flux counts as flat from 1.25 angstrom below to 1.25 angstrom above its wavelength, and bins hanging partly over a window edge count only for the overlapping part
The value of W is 5.7 angstrom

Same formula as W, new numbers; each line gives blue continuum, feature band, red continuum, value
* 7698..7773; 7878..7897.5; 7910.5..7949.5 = -1.5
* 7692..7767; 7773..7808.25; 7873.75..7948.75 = -3.3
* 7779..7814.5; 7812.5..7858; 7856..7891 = 1.5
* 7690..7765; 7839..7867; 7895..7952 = -1.6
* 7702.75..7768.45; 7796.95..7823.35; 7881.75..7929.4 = -2.5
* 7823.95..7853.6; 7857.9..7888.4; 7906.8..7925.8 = -1.2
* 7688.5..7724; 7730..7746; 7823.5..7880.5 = 2.6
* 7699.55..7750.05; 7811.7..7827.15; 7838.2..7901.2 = -0.6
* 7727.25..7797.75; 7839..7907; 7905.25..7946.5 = -5.0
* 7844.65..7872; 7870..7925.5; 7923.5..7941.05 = -1.8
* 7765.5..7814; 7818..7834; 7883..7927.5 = 0.7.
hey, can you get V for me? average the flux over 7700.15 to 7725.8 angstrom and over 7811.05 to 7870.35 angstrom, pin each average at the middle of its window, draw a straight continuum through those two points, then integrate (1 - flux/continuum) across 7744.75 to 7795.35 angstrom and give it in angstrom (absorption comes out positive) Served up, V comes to 3.0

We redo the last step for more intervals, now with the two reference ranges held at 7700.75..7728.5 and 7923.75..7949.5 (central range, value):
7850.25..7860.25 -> -0.75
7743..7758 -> 2.18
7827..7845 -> 0.46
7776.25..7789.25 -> -0.41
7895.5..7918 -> -1.32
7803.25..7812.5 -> -0.67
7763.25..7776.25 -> 0.41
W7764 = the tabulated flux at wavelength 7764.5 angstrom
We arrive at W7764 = 2.6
